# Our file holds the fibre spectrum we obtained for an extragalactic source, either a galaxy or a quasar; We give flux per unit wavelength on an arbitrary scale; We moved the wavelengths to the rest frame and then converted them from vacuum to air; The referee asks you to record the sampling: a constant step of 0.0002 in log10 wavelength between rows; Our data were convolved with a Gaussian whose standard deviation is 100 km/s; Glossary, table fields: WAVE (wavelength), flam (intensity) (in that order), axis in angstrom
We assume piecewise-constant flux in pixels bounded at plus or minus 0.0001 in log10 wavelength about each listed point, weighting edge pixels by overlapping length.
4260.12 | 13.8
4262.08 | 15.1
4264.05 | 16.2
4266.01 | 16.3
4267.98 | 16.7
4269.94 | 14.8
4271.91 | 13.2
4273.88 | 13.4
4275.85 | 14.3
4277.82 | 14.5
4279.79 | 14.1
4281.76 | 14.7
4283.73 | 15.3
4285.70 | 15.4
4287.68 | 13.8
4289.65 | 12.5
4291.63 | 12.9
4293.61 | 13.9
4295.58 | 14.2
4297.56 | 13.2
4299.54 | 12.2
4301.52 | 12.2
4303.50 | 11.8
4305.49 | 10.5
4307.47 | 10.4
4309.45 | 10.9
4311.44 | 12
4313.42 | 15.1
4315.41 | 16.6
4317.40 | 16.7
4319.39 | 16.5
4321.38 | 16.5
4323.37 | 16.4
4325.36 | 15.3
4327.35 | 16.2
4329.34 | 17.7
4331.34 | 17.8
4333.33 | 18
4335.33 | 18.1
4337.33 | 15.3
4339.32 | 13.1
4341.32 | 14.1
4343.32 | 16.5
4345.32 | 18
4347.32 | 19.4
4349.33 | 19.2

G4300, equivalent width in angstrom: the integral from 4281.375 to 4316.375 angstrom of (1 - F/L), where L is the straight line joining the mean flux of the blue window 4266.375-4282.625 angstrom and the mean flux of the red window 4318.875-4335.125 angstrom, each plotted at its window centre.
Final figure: 5.4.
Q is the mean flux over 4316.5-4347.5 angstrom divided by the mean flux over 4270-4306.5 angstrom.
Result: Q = 1.2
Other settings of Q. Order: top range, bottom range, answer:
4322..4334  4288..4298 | 1.26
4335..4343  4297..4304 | 1.22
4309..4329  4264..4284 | 1.04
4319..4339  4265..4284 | 1.13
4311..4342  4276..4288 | 1.10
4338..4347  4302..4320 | 1.18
